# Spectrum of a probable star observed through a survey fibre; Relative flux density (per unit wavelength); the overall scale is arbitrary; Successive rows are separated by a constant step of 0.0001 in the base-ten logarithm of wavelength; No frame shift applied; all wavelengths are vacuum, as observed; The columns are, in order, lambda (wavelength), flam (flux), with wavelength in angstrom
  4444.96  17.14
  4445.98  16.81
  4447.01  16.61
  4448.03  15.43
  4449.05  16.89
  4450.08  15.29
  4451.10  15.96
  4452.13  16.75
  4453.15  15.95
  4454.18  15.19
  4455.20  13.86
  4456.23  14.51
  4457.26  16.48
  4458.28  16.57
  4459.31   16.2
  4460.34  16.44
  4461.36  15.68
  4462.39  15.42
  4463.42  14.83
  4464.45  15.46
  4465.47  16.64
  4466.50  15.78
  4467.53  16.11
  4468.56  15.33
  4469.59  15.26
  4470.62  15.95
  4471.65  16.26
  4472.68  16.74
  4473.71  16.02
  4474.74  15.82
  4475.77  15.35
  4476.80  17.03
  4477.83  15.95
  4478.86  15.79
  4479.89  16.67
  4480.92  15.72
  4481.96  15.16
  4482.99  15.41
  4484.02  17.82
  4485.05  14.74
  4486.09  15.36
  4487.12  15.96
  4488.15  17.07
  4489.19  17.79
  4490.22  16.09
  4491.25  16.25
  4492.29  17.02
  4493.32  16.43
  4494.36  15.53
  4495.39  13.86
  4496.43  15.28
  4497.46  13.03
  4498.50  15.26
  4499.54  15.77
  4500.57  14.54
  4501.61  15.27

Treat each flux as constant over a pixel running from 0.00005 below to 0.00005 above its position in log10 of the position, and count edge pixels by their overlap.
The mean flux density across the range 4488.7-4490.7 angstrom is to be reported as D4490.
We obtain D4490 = 17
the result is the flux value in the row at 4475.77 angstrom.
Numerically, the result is 15.35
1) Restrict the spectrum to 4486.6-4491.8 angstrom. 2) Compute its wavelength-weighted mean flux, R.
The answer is 16.6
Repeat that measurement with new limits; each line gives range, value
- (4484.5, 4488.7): 15.8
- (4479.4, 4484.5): 16.1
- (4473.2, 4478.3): 16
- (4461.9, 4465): 15.3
